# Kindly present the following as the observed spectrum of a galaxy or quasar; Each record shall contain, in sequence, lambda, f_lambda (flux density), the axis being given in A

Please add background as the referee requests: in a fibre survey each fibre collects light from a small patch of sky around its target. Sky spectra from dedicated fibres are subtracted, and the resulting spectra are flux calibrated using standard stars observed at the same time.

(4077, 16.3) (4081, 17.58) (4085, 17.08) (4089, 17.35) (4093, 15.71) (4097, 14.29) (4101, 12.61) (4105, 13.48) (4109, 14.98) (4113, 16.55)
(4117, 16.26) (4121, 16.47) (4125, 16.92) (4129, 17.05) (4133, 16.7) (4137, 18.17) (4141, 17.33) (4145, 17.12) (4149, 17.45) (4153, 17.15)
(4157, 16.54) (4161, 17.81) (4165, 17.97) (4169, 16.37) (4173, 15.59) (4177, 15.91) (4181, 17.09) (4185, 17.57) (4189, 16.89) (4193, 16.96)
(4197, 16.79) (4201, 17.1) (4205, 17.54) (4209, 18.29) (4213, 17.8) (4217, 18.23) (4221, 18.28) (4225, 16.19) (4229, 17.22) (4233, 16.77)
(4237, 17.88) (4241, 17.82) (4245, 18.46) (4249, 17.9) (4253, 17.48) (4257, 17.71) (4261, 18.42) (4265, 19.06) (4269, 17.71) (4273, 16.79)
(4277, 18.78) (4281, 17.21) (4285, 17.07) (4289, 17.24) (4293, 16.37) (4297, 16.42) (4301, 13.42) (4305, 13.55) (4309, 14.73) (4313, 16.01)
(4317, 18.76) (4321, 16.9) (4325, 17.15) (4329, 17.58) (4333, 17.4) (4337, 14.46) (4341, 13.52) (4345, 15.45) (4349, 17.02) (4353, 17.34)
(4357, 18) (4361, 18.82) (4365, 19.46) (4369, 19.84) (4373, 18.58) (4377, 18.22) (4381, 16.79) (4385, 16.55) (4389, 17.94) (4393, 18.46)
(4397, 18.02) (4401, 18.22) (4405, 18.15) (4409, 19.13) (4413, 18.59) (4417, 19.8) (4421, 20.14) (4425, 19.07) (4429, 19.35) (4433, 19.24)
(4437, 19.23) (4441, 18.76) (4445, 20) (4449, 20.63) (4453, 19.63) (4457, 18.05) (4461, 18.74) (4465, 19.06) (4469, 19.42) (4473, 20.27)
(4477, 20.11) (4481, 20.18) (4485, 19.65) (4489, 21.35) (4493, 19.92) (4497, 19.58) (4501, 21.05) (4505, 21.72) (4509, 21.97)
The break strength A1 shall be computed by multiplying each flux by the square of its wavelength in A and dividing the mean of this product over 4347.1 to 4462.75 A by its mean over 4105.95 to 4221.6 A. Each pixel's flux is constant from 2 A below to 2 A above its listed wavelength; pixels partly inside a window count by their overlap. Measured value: 1.2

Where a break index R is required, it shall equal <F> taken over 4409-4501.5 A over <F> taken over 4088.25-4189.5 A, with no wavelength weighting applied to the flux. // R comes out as 1.2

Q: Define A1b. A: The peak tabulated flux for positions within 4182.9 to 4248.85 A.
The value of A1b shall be 18.46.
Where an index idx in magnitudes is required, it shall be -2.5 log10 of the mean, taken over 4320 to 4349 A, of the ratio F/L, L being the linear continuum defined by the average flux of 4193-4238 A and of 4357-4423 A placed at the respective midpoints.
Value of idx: 0.13 mag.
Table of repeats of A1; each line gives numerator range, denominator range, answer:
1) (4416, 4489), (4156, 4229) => 1.28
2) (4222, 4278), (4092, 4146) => 1.18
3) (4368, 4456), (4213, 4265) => 1.15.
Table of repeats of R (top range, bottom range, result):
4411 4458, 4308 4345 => 1.19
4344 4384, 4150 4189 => 1.06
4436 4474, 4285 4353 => 1.20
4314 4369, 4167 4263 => 0.99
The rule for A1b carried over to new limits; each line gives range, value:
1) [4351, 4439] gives 20.14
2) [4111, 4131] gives 17.05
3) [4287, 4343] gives 18.76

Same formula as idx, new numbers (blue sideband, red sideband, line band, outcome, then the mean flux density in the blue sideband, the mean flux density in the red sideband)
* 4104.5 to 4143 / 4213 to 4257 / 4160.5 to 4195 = 0.01 mag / 16.5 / 17.6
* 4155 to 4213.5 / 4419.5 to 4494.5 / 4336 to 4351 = 0.22 mag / 17.1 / 19.6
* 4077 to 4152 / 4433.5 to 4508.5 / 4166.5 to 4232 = 0.00 mag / 16.3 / 19.9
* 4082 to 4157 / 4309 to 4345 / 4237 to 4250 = -0.11 mag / 16.3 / 16.3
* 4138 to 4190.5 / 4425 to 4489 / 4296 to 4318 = 0.19 mag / 17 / 19.5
